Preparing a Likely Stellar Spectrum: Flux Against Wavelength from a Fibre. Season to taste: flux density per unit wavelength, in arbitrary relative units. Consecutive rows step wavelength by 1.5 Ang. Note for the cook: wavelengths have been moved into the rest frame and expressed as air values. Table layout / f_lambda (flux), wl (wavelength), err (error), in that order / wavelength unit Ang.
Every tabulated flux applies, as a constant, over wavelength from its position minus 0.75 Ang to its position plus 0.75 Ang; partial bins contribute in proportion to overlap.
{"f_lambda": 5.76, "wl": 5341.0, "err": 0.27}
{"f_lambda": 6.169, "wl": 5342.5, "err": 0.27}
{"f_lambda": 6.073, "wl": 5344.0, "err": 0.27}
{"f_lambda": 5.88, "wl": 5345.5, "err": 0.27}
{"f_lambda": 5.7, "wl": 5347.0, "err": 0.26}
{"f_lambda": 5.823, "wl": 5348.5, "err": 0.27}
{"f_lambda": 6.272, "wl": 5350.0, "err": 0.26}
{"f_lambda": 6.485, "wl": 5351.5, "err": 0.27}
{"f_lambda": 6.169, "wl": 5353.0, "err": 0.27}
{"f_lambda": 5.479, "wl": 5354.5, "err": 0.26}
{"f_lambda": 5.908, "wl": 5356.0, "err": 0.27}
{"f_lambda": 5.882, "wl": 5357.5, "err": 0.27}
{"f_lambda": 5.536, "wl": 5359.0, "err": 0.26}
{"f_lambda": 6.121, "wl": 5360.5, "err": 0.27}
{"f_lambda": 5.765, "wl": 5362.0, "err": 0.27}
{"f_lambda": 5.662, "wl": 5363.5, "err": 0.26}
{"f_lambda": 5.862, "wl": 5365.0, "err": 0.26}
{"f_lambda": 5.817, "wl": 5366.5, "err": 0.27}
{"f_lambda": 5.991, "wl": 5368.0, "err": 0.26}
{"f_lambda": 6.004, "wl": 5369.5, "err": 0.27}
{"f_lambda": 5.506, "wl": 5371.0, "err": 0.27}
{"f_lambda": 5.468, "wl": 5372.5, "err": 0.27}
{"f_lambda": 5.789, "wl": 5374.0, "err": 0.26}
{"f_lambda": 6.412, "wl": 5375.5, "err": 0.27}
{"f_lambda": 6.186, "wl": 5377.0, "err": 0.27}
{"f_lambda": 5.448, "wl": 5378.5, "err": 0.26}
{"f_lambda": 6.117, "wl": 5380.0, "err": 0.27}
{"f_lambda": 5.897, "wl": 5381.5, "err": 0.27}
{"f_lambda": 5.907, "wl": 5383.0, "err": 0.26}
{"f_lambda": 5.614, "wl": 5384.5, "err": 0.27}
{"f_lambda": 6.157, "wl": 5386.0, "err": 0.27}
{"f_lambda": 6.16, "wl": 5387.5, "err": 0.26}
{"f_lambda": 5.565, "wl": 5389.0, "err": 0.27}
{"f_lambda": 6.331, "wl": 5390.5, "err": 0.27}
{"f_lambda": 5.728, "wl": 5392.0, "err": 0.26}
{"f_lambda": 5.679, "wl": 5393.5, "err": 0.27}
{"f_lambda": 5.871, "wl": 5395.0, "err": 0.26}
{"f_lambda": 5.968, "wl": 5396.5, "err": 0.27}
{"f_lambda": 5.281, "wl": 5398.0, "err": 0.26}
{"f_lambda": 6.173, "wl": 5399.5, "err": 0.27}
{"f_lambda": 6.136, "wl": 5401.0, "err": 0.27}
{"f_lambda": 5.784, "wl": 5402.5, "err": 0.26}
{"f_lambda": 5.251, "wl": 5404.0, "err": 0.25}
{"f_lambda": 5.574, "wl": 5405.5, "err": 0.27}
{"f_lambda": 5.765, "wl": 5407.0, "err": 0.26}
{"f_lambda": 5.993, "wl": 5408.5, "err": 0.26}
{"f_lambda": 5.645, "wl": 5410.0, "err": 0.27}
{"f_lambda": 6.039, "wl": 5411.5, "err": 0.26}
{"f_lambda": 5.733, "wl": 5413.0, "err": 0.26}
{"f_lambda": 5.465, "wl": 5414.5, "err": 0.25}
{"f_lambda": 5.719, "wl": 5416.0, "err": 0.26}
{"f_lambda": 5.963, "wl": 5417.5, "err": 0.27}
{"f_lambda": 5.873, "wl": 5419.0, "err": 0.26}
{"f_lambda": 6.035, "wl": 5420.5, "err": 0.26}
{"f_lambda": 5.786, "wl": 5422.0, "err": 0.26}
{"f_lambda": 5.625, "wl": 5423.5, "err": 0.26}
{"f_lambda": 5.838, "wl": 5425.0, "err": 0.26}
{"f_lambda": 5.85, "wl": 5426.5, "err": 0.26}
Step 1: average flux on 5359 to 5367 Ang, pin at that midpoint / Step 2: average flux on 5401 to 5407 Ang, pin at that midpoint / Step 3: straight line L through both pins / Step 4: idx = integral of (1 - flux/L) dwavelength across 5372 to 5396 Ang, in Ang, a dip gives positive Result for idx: -0.7 Ang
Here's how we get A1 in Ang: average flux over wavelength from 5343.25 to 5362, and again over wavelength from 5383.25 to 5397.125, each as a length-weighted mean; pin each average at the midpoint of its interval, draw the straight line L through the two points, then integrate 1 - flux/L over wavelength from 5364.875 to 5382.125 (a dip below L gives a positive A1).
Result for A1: 0.1 Ang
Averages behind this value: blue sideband 5.94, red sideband 5.9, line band 5.88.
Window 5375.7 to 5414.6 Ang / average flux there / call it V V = 5.84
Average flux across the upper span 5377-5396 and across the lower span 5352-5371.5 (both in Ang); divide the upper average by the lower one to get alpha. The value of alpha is 1.01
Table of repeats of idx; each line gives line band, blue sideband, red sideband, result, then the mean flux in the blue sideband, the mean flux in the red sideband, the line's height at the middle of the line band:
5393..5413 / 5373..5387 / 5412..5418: 0.1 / 5.94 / 5.72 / 5.8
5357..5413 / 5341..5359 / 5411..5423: 0.4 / 5.96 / 5.82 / 5.88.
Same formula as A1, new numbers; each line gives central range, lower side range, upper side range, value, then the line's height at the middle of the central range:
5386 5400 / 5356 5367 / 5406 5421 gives -0.1 Ang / 5.81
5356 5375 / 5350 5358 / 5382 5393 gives 0.6 Ang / 5.98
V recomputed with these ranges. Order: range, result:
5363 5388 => 5.88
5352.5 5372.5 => 5.81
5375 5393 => 5.95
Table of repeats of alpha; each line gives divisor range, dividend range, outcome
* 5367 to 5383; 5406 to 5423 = 0.99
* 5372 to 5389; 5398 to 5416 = 0.97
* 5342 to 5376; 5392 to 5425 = 0.98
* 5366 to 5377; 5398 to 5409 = 0.98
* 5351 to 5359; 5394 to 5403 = 0.99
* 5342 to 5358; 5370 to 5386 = 0.98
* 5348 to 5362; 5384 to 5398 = 0.99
